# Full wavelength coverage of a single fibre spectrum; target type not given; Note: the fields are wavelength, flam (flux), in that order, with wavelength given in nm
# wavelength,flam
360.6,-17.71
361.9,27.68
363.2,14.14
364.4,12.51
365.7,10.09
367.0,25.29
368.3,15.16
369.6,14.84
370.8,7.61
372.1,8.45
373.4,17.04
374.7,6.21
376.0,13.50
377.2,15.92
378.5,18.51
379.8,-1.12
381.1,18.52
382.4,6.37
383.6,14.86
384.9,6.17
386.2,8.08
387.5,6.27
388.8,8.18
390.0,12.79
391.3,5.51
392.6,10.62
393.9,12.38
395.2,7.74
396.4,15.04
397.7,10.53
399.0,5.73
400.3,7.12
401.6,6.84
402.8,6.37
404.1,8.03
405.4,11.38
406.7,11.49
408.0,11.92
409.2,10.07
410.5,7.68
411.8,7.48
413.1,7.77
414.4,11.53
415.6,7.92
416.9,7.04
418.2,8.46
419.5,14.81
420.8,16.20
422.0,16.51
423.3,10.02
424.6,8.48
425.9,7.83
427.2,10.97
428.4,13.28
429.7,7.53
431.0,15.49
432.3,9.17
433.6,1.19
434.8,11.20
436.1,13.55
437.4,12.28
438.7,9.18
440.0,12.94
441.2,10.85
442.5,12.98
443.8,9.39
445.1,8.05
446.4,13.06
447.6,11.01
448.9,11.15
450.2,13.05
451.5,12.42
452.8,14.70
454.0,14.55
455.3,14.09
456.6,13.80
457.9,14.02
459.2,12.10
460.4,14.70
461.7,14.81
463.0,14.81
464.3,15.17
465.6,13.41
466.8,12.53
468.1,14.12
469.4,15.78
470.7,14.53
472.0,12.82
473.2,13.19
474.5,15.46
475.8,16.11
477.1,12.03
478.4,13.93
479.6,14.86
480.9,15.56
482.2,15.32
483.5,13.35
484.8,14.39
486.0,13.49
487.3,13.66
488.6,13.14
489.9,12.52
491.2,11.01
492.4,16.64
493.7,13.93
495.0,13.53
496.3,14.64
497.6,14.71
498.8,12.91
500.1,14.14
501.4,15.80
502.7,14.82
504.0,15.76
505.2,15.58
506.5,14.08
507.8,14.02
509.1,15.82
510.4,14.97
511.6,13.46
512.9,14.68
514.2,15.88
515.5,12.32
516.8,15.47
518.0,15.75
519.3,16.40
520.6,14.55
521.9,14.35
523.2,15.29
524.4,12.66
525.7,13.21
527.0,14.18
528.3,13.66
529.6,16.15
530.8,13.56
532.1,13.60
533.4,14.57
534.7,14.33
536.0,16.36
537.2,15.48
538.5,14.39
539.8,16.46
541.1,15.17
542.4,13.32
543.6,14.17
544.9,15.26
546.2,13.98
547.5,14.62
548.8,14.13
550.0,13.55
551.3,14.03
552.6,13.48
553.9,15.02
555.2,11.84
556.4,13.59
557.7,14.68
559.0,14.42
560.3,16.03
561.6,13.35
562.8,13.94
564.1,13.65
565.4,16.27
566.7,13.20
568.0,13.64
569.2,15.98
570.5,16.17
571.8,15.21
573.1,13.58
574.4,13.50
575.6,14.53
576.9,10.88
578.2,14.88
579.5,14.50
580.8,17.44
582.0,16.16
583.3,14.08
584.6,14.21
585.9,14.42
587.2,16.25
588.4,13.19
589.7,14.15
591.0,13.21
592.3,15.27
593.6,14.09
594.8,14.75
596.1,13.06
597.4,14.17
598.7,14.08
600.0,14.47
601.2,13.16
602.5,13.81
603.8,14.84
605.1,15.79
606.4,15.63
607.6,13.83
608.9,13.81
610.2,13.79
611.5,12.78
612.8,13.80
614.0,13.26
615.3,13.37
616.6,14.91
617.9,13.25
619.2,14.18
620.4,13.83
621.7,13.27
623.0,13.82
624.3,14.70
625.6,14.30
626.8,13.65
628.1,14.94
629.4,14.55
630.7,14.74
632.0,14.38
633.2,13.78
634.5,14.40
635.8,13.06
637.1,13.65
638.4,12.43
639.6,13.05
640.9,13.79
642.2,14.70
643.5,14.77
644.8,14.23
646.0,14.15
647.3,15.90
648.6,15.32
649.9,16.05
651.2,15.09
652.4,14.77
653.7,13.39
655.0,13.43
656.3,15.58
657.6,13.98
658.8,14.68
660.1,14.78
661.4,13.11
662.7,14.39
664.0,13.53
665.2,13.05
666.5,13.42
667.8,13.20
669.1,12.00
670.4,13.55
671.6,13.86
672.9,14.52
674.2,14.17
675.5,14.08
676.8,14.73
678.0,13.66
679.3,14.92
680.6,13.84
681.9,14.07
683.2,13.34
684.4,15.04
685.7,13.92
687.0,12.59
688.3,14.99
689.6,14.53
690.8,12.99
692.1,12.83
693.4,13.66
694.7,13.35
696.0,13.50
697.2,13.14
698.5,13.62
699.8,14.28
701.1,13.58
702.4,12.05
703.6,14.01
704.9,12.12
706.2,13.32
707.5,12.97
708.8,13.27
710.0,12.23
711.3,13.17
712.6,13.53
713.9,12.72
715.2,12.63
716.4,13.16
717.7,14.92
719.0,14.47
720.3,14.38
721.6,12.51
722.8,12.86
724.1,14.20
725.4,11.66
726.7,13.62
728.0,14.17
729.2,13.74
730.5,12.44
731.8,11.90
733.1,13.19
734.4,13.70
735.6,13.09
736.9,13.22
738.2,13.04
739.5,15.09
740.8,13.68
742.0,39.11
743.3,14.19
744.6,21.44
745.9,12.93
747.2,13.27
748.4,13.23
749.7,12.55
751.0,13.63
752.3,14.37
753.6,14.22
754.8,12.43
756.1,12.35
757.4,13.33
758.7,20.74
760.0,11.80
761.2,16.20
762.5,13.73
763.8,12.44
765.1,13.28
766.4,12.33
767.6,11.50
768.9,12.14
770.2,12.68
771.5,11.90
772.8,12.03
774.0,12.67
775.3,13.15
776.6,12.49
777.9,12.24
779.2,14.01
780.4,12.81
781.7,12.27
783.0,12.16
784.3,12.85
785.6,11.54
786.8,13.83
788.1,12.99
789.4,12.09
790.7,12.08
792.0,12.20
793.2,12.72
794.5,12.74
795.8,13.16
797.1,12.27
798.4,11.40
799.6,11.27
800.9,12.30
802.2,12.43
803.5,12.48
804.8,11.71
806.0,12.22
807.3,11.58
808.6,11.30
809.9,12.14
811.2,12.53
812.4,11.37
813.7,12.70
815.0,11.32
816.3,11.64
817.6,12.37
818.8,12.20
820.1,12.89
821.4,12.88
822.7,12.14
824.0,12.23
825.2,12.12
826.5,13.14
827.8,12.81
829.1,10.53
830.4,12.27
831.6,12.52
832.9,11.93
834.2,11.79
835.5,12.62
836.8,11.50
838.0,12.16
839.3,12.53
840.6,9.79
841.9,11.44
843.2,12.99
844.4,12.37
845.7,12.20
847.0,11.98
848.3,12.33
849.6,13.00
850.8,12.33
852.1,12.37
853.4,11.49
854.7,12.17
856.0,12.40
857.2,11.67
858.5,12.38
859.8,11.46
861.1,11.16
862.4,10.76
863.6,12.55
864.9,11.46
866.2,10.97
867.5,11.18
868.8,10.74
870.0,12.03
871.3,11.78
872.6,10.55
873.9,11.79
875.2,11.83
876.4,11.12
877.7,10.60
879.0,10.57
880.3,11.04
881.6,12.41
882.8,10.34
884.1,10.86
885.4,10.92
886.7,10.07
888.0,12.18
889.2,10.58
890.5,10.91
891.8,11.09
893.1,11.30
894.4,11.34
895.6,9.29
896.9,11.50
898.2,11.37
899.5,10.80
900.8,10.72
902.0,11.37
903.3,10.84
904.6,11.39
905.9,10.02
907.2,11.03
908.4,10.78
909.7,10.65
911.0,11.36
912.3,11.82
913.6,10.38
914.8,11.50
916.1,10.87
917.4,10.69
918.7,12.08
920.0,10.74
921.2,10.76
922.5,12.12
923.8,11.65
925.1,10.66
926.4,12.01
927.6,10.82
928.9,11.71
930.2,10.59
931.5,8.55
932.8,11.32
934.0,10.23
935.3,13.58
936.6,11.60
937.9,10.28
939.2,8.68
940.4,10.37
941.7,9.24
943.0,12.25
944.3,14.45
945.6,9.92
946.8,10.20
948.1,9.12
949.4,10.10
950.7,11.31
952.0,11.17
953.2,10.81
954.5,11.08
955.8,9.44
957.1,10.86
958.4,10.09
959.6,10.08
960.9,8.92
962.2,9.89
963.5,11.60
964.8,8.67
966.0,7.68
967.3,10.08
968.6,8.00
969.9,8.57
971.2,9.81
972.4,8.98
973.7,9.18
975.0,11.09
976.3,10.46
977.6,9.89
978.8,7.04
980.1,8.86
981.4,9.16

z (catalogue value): 0.13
